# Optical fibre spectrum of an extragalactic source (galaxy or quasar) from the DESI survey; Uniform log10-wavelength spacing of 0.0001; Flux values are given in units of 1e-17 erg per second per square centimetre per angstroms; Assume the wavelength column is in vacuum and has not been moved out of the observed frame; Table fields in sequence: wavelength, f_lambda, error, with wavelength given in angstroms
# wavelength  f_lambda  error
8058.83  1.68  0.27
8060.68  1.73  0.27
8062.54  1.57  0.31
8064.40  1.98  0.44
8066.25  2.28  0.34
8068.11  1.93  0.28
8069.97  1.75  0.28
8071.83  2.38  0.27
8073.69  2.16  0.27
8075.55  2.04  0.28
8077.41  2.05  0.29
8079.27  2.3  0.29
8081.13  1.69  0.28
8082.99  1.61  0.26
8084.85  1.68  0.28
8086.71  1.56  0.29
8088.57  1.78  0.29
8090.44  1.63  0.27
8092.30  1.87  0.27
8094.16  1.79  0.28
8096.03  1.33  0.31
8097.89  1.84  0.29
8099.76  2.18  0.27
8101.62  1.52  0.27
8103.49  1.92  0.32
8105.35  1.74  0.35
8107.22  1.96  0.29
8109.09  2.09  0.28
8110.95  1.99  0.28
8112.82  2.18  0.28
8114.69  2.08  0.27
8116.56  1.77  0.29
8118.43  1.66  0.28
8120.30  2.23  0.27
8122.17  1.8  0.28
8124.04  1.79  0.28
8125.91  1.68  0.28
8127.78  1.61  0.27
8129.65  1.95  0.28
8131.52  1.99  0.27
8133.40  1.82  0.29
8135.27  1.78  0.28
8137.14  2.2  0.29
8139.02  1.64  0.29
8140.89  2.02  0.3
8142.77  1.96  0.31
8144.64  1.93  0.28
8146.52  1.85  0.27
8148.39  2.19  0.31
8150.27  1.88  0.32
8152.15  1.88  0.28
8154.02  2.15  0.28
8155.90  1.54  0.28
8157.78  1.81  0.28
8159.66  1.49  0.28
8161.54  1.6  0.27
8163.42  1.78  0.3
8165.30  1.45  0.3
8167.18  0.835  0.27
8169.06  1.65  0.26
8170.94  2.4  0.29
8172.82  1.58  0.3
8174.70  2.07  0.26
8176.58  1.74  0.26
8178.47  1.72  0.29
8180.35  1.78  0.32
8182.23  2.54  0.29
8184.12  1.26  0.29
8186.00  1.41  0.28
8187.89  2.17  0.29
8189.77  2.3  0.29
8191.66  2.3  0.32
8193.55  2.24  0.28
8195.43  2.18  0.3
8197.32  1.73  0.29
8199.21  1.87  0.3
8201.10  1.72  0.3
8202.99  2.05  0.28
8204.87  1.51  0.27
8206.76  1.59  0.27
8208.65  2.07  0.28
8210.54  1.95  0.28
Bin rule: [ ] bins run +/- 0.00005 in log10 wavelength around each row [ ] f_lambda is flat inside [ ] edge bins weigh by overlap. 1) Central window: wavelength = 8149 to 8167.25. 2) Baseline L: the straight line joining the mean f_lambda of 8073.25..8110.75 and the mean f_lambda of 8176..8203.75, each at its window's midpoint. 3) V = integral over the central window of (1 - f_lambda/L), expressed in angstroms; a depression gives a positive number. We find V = 2.04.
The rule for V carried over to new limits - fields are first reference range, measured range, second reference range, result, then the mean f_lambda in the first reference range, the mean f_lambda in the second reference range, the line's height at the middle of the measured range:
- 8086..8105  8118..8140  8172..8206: -0.63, 1.74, 1.9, 1.8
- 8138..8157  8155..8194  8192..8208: 2.14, 1.9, 1.88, 1.89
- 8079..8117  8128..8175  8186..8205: 2.66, 1.83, 2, 1.92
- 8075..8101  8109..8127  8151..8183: -1.29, 1.8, 1.76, 1.79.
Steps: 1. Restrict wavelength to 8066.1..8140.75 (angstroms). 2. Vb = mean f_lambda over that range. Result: 1.88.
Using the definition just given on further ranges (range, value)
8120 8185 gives 1.81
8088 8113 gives 1.84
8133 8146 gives 1.91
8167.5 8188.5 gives 1.81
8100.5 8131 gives 1.88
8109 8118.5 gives 1.98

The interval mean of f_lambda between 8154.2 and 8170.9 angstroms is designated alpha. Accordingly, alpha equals 1.6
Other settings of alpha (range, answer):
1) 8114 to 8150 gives 1.89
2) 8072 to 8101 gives 1.84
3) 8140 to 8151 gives 1.97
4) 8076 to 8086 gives 1.87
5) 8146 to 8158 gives 1.91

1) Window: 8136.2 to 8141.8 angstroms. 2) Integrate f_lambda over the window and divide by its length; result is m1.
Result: 1.95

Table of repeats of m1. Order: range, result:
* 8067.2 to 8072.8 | 2.02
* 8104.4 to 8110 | 1.93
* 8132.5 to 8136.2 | 1.8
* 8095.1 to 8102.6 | 1.72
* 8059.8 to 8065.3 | 1.76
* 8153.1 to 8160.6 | 1.75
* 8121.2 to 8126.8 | 1.76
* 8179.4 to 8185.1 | 1.86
